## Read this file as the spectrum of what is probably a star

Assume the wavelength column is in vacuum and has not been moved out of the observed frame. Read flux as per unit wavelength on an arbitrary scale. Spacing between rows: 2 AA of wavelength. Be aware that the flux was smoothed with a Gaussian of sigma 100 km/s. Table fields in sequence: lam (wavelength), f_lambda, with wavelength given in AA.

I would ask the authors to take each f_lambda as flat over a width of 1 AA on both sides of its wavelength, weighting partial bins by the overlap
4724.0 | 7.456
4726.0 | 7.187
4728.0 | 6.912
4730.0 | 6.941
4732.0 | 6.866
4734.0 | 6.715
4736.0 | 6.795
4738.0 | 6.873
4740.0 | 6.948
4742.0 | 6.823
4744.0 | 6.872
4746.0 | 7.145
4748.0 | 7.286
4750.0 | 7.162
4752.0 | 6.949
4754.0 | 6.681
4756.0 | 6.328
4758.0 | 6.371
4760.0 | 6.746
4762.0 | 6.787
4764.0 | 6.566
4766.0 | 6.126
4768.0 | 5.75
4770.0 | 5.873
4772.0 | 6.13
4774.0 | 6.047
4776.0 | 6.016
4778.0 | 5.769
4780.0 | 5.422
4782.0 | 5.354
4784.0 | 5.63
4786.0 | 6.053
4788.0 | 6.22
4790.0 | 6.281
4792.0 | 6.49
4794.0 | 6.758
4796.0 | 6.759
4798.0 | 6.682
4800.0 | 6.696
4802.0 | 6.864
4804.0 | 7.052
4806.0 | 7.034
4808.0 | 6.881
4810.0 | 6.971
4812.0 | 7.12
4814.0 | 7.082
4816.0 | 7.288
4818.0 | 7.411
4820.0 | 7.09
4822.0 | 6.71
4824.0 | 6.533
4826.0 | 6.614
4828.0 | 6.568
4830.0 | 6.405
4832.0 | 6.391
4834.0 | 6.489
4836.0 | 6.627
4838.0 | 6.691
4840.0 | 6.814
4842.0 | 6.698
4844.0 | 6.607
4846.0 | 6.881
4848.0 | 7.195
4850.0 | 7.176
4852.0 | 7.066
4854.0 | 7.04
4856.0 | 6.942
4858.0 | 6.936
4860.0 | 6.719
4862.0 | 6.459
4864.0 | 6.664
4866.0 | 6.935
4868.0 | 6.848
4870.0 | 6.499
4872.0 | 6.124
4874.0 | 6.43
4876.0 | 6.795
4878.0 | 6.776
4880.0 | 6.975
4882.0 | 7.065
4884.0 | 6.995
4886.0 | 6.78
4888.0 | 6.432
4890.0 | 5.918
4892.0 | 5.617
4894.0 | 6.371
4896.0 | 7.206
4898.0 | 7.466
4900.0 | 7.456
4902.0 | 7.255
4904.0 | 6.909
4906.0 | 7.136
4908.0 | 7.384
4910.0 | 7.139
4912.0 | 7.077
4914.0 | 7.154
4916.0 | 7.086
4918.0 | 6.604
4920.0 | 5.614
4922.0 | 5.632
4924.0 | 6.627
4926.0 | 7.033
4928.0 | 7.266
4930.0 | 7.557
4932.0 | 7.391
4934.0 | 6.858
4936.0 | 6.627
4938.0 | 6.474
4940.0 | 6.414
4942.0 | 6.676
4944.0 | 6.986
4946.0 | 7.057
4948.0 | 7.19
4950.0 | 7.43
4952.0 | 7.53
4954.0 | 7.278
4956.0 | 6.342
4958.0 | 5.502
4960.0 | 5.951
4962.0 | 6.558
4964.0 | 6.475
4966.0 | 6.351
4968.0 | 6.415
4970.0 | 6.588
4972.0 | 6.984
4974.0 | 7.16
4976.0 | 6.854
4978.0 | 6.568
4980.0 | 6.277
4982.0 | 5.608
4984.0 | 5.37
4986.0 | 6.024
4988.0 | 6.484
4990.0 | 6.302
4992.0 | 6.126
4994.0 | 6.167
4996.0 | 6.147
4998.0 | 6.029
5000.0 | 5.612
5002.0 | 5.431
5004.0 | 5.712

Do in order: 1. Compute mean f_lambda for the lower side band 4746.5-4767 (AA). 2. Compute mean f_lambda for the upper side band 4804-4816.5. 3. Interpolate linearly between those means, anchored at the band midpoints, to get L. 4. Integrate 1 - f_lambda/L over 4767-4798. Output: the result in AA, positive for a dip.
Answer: 3.7 AA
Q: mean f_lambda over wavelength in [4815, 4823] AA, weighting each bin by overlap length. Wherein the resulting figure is 7.12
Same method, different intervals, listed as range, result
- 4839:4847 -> 6.75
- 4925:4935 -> 7.22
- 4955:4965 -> 6.17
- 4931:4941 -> 6.75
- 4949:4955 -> 7.41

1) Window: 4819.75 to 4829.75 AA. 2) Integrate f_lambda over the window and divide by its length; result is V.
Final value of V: 6.65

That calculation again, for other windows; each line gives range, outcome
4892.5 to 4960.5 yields 6.87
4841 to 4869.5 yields 6.86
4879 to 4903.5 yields 6.8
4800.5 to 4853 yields 6.85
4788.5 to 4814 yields 6.8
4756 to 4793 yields 6.1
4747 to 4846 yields 6.55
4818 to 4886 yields 6.76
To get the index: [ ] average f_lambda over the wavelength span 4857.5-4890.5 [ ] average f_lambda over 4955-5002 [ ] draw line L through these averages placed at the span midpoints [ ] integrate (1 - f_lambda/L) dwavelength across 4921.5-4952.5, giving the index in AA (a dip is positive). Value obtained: -2.52 AA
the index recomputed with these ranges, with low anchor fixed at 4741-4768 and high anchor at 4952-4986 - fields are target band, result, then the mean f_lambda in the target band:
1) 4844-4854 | -0.7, 7.03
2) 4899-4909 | -1.1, 7.23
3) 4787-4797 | 0.2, 6.5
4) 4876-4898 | -0.4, 6.66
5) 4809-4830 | -0.9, 6.91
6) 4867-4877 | 0.0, 6.54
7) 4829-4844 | 0.0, 6.59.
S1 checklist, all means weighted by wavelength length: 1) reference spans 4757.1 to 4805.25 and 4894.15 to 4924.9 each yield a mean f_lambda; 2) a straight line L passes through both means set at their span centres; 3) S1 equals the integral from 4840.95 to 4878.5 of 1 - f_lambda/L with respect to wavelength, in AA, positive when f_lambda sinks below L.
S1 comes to -0.69 AA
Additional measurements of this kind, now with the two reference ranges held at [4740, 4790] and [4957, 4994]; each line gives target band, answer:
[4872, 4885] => -0.94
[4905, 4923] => -1.25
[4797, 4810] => -1.10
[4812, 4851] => -2.93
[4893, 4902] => -1.16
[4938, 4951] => -1.25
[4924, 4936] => -1.53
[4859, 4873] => -0.62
